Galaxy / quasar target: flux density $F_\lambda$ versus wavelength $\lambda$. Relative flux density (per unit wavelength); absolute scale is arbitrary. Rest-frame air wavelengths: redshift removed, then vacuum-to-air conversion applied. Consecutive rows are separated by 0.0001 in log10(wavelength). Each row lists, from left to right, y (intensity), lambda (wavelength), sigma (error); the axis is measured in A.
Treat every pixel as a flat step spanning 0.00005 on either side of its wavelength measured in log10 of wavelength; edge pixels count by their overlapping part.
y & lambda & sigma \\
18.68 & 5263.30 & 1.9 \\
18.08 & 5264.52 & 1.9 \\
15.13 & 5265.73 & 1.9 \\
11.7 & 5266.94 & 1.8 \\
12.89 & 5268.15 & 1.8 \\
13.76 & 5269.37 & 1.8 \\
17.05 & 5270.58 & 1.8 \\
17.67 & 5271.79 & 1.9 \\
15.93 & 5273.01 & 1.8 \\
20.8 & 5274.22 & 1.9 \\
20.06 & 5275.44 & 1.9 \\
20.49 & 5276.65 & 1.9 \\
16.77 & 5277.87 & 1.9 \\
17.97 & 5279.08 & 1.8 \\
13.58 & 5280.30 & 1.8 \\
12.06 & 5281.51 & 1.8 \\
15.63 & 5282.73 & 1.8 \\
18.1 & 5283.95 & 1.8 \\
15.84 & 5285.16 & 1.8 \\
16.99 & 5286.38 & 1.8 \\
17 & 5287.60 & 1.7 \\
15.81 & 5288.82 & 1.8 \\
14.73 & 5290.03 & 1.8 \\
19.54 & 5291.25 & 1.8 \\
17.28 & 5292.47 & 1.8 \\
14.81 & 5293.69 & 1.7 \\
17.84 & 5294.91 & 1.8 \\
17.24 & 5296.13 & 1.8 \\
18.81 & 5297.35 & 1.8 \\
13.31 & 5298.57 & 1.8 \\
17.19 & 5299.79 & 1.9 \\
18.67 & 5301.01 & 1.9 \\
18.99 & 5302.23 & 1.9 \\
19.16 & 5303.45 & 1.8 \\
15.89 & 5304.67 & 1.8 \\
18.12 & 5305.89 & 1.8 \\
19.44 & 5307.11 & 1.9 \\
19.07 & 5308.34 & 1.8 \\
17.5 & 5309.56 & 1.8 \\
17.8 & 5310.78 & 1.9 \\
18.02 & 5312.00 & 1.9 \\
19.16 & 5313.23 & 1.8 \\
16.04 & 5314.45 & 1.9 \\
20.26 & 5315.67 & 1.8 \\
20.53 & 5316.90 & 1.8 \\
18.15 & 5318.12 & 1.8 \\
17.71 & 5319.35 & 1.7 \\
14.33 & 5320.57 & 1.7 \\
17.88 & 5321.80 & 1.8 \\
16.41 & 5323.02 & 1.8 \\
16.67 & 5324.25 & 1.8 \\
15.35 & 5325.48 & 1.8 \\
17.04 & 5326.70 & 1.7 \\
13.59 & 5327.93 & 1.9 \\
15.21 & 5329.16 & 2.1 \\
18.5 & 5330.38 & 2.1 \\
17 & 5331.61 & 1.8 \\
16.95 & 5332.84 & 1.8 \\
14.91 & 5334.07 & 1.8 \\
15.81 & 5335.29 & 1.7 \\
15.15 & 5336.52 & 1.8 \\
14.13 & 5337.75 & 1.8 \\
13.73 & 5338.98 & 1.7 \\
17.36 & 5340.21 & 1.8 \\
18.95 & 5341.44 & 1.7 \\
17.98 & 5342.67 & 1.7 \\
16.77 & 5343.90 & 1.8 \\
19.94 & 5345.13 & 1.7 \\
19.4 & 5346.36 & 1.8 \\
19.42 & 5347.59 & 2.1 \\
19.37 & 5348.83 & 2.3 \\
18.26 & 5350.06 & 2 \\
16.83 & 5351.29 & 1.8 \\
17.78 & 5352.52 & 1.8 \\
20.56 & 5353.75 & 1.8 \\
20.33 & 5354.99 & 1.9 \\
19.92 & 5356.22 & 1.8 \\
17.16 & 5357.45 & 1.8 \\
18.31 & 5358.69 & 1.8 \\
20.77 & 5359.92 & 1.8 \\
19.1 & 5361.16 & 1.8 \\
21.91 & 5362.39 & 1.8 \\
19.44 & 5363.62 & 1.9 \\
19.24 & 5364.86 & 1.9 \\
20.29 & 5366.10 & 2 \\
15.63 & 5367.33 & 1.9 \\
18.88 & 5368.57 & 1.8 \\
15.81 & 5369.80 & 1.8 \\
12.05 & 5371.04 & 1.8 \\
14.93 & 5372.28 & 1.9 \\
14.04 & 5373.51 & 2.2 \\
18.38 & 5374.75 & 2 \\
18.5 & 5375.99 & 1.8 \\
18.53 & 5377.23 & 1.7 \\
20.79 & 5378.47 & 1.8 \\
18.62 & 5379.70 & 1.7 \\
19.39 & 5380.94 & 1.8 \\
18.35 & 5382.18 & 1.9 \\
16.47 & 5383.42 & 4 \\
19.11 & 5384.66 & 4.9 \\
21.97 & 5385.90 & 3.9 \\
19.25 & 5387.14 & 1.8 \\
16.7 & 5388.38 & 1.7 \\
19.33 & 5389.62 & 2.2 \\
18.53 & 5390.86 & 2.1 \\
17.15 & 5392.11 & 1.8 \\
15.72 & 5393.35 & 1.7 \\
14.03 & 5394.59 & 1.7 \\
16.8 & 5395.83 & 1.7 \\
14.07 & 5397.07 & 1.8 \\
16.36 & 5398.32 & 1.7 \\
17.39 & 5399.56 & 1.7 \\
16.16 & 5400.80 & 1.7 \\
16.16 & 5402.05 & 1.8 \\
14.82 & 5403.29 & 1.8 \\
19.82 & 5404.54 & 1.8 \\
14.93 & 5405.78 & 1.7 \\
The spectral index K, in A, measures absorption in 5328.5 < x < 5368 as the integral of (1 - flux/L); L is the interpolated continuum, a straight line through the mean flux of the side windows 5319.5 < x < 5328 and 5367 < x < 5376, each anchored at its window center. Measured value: -4.9 A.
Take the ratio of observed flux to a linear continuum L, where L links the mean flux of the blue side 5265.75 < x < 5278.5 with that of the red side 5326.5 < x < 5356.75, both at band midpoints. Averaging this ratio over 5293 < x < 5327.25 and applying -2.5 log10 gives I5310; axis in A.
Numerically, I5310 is -0.031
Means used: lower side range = 16.6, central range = 17.6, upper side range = 17.4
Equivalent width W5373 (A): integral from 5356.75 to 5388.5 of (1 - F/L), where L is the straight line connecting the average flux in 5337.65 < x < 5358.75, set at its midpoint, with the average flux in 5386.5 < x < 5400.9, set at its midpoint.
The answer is -1.4 A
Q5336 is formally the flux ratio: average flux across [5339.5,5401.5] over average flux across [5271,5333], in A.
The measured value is 1.05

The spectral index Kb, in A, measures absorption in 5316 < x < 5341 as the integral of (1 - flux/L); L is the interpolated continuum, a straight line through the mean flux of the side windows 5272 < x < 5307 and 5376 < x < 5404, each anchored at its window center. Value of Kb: 1.3 A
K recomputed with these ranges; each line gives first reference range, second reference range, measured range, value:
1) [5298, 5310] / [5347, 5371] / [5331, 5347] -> 1.4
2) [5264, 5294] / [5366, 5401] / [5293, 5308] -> -0.8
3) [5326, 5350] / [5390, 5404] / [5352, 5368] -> -2.5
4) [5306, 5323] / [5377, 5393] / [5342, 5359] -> -0.3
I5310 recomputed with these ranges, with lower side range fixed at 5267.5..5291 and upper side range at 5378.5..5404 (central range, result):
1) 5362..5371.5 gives -0.043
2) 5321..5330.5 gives 0.046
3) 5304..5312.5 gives -0.078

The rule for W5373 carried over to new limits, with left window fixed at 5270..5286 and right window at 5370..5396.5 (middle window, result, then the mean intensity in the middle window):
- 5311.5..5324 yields -0.4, 17.8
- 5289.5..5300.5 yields 0.2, 16.8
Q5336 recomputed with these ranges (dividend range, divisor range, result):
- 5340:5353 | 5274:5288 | 1.08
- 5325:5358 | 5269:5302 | 1.03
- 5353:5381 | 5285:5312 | 1.06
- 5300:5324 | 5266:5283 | 1.12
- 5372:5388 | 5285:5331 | 1.06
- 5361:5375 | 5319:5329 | 1.09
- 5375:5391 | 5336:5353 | 1.08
